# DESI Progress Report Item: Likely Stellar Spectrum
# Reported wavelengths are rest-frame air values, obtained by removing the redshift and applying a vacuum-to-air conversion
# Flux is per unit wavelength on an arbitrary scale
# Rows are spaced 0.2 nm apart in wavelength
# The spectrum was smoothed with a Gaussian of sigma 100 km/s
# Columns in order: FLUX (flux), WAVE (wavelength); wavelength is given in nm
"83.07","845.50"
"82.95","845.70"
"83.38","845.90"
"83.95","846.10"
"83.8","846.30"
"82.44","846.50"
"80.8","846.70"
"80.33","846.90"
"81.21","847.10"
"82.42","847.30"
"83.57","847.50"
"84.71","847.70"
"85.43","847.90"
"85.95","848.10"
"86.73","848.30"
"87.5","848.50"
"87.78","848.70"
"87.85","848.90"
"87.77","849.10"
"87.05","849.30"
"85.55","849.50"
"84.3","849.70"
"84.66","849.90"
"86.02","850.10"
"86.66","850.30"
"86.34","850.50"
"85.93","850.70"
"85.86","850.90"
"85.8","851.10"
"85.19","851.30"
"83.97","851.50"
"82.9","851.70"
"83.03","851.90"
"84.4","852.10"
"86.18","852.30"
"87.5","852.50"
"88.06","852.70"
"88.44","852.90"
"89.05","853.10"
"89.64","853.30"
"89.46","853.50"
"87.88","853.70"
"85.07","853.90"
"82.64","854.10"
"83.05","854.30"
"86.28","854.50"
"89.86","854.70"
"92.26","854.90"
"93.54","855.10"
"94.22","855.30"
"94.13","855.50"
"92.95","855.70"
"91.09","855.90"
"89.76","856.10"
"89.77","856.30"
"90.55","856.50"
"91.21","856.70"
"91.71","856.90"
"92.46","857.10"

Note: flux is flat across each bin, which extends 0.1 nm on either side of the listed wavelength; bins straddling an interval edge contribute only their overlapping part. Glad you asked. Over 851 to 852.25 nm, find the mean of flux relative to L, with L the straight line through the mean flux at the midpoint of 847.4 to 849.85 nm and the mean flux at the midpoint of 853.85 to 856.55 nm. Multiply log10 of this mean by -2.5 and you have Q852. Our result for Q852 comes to 0.04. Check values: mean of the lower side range 86.2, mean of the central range 84.3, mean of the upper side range 89.7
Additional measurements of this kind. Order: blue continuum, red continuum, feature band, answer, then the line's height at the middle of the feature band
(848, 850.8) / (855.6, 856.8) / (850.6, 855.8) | 0.02 mag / 88.9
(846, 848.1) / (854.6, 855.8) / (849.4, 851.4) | 0.02 mag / 87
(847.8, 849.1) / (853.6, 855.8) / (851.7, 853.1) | 0.03 mag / 88.4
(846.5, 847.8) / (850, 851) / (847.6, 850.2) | -0.03 mag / 84.3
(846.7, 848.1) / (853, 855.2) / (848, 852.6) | -0.01 mag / 85.2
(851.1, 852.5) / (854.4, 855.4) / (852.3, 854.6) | 0.01 mag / 88.1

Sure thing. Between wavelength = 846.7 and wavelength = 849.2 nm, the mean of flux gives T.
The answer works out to 84.9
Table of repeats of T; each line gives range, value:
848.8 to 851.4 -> 86.1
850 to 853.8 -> 86.4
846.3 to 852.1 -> 84.9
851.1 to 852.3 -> 84.2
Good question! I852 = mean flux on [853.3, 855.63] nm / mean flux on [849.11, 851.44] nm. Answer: 1.04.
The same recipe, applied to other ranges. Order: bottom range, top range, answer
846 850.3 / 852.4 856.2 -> 1.05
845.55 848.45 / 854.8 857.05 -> 1.10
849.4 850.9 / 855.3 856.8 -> 1.07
